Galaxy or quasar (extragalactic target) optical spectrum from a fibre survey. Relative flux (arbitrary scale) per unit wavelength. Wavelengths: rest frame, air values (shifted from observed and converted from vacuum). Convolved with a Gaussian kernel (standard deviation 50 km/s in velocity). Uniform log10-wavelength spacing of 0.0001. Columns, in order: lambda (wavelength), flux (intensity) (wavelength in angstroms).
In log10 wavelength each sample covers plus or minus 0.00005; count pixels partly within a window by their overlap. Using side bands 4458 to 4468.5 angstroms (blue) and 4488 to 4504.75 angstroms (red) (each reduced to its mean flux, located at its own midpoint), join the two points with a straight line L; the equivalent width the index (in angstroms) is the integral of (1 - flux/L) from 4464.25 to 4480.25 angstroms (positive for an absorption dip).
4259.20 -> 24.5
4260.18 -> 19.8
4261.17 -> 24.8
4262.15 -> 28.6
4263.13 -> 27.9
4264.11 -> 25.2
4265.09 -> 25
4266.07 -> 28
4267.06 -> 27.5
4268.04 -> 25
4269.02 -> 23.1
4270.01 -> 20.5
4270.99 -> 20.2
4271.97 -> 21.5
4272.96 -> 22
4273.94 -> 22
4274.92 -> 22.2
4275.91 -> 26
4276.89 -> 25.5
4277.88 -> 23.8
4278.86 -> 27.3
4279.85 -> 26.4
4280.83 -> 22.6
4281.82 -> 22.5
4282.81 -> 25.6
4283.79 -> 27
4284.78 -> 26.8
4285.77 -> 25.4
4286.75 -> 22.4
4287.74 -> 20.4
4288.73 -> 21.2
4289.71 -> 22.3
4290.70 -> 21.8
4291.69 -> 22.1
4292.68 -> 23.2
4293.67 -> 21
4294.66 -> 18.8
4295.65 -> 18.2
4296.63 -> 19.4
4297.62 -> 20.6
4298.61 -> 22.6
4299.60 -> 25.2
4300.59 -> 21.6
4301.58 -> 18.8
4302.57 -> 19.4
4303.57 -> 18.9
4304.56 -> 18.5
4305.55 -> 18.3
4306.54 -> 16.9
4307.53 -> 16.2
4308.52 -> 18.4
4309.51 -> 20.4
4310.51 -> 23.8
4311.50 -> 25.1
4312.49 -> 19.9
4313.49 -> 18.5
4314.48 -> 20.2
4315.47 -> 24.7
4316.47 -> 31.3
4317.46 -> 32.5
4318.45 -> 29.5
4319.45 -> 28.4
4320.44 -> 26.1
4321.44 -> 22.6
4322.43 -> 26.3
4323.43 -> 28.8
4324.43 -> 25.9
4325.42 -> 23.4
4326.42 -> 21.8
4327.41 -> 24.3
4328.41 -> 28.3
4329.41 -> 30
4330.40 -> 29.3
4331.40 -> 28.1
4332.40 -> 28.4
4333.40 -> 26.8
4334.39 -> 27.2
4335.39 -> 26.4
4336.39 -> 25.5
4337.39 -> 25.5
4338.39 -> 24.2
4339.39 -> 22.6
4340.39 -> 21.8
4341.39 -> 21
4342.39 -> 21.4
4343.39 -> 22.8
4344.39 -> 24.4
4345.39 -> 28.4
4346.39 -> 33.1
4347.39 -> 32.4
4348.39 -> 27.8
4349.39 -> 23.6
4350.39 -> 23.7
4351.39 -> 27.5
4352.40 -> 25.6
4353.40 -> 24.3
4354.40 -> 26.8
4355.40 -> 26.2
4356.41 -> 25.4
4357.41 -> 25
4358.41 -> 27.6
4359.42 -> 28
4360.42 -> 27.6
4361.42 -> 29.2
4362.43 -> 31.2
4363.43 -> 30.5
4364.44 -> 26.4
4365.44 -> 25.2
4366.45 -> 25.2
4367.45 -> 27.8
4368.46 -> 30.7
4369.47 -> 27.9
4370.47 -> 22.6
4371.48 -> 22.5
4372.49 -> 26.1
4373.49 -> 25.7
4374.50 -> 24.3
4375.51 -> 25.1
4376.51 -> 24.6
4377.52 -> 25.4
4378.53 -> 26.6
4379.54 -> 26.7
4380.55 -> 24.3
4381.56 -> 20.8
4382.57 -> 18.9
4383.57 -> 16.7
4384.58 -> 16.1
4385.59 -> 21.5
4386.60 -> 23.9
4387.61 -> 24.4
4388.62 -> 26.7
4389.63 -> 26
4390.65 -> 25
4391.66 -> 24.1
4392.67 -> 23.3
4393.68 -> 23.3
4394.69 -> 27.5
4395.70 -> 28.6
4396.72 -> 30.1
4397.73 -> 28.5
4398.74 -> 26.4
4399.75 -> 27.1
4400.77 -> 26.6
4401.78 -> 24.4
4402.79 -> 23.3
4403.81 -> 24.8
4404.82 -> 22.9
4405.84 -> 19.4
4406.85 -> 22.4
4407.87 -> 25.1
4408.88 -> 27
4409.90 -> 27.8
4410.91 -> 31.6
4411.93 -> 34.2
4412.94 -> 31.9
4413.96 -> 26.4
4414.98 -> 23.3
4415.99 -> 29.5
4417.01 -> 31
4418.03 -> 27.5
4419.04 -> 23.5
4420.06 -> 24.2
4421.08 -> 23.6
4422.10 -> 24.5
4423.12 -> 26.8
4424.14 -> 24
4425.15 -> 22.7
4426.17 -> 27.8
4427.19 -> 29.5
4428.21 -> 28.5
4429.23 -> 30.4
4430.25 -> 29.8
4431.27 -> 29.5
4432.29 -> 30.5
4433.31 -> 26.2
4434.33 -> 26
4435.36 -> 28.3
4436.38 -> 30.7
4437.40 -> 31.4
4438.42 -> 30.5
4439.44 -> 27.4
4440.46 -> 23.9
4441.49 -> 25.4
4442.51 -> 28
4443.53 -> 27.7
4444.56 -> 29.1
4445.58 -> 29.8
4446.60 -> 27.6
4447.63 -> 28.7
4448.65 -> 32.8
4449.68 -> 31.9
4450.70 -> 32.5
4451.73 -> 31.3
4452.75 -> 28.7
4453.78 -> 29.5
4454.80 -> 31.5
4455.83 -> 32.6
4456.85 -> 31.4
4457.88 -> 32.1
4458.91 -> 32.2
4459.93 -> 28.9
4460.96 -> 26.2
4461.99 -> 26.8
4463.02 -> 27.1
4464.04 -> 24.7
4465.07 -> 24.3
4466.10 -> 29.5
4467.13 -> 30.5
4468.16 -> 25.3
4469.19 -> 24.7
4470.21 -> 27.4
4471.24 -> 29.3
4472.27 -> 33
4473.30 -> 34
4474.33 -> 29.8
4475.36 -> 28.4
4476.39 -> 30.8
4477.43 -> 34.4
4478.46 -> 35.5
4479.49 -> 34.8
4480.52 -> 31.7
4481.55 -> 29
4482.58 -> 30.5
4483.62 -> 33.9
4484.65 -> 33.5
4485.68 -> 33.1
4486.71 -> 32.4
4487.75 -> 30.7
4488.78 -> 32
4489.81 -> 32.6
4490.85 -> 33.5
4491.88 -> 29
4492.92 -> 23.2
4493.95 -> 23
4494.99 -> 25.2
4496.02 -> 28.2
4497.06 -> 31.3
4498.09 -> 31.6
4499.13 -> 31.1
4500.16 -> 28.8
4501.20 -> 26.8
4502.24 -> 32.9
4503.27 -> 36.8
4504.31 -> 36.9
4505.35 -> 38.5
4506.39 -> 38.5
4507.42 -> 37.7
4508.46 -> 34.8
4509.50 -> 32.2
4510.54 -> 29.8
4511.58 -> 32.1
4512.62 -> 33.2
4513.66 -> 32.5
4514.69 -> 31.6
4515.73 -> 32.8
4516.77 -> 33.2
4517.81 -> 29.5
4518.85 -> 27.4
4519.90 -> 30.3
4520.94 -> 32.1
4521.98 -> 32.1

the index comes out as -0.90 angstroms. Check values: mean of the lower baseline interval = 27.7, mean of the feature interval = 30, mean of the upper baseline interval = 30.2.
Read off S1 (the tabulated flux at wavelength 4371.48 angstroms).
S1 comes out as 22.5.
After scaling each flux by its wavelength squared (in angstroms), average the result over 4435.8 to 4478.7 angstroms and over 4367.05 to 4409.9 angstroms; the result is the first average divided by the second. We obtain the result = 1.23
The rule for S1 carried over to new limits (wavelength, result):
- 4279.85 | 26.4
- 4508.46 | 34.8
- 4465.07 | 24.3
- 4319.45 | 28.4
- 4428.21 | 28.5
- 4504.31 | 36.9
